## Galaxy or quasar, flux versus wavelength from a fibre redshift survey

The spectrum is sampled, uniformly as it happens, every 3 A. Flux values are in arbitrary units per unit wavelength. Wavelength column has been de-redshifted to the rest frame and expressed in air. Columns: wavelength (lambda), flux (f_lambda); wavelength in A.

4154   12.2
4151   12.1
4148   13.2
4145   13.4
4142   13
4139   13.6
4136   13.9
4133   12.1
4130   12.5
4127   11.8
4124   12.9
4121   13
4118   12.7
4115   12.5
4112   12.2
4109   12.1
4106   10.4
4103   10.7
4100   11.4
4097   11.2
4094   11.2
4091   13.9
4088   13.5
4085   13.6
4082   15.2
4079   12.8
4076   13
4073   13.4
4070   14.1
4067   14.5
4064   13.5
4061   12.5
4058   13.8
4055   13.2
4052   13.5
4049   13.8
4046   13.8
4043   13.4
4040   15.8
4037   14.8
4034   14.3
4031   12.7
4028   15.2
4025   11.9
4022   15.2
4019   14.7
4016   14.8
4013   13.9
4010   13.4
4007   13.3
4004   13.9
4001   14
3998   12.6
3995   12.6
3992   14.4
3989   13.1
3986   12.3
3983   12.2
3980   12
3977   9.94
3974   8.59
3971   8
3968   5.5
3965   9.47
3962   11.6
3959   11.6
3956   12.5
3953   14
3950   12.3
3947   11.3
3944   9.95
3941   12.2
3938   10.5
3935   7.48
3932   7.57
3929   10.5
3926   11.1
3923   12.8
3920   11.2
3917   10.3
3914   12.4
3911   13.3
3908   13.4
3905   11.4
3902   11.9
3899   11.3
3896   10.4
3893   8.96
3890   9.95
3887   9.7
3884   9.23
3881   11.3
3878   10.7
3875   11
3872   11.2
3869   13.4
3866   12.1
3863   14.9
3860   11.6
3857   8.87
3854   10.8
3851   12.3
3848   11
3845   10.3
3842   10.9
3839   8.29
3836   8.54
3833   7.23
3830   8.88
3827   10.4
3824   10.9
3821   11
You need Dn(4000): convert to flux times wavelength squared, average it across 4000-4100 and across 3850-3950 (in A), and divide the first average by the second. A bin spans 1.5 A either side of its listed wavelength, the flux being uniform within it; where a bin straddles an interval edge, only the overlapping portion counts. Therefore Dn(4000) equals 1.3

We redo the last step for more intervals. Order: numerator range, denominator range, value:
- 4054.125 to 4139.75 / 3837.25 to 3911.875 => 1.29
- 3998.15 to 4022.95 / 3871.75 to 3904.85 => 1.42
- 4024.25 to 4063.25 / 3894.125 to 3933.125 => 1.29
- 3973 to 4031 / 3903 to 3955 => 1.20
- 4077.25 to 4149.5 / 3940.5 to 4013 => 1.15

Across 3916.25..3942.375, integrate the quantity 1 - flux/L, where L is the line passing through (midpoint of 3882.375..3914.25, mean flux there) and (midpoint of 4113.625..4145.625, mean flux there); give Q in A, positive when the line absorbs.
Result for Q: 2.0 A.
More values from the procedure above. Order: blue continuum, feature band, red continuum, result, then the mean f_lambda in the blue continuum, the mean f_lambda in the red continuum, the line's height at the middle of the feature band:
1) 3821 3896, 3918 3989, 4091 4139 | 2.8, 10.5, 12.1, 11.1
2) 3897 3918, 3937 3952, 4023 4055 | 1.4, 12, 13.9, 12.5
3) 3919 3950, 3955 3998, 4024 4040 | 3.7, 10.5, 14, 12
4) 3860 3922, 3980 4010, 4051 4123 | -2.3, 11.4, 12.8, 12.2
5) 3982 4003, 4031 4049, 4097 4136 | -2.2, 13.1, 12.1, 12.7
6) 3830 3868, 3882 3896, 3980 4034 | 2.1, 10.5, 13.5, 11.3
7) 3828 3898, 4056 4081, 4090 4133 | -3.7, 10.5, 12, 11.8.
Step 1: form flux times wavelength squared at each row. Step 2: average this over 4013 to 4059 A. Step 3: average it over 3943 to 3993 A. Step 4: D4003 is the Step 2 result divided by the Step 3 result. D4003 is 1.3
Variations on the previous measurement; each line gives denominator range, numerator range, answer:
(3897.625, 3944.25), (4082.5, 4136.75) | 1.22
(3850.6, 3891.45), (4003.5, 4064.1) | 1.35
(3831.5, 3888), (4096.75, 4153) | 1.32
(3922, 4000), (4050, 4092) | 1.30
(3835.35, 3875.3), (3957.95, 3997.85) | 1.04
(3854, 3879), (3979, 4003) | 1.18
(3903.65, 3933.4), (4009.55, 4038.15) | 1.30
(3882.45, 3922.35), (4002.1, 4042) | 1.36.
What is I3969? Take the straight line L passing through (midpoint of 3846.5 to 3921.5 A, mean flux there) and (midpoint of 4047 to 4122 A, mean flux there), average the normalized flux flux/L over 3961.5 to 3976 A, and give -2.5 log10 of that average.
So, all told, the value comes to 0.375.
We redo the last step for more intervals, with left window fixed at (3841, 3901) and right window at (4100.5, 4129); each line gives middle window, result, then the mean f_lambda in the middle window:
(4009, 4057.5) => -0.20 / 14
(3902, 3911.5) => -0.12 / 12.5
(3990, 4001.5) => -0.16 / 13.3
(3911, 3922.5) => -0.05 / 11.7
